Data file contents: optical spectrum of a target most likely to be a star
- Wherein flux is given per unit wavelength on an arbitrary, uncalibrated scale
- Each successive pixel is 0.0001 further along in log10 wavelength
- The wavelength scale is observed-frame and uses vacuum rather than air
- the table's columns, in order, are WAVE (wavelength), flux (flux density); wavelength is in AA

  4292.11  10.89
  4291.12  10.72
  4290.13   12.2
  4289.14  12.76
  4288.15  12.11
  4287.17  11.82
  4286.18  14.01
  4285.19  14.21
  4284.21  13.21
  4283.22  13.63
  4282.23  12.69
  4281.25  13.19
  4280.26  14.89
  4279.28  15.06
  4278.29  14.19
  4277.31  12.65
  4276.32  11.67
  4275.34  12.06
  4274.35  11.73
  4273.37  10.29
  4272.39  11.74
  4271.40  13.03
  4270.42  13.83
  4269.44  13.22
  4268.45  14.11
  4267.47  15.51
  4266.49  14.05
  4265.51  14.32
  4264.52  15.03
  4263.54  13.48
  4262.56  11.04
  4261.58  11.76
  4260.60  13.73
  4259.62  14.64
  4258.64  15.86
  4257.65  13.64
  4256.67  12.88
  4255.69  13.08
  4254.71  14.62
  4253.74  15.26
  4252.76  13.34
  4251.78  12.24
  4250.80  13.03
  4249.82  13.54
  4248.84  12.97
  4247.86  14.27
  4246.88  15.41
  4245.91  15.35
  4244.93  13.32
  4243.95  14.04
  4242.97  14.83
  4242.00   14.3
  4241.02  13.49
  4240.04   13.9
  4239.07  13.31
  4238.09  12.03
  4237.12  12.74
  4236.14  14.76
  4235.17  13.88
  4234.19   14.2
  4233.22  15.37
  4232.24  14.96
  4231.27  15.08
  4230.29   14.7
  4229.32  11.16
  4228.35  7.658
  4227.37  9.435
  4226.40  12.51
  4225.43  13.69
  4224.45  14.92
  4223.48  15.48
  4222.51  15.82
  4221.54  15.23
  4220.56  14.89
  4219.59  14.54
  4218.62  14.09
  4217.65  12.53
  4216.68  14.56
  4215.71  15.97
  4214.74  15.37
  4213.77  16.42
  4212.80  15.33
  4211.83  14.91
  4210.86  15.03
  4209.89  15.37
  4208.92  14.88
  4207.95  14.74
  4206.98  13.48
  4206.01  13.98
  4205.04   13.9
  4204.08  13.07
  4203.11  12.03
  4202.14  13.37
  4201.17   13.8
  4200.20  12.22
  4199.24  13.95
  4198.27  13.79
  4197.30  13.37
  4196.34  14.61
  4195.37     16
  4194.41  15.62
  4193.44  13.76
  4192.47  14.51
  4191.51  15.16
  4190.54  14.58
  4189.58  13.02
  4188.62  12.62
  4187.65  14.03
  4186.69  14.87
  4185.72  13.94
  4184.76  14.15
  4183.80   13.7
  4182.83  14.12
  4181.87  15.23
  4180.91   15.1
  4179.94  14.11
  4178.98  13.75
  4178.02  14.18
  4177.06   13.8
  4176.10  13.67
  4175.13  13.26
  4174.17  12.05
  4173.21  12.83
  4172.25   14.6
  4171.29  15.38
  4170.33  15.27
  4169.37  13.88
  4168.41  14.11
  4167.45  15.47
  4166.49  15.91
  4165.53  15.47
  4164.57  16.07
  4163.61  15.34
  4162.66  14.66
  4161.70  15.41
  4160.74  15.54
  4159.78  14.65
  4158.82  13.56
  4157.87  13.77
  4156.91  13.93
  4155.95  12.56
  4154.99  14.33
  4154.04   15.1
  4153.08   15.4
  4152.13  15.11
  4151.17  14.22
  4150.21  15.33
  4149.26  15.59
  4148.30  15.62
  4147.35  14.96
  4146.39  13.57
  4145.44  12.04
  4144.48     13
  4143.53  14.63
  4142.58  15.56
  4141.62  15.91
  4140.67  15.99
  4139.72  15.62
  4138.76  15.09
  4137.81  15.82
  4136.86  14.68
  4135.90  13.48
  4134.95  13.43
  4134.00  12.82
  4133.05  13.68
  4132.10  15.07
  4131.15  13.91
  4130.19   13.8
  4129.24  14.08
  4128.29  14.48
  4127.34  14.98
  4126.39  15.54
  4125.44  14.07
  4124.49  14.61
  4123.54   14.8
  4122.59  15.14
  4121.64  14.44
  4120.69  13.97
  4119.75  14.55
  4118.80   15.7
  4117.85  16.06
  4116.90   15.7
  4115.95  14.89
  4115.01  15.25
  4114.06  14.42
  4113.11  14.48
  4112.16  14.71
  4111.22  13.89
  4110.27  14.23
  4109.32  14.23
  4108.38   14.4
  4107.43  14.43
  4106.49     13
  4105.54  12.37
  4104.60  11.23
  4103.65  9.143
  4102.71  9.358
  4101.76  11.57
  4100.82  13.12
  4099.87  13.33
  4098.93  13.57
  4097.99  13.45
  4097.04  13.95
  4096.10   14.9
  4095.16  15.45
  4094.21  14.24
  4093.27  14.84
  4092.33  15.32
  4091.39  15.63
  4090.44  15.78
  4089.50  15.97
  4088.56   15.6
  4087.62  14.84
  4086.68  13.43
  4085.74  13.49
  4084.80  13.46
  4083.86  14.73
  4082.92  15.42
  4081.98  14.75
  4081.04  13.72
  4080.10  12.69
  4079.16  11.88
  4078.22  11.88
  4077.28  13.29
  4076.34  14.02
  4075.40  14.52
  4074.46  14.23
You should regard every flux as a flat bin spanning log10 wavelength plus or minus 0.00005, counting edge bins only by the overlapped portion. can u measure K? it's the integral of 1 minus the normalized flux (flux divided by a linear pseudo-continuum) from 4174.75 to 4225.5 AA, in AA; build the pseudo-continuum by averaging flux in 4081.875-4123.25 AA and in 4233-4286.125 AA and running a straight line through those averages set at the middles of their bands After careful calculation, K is -1.9 AA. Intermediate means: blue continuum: 14.1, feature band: 14.3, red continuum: 13.6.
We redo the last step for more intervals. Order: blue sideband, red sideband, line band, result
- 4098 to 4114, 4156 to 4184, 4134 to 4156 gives -1.26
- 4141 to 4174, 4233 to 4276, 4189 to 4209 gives 0.33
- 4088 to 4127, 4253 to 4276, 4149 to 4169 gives -1.28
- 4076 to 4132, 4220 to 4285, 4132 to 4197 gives -2.78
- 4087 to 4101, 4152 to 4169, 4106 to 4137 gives 0.59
